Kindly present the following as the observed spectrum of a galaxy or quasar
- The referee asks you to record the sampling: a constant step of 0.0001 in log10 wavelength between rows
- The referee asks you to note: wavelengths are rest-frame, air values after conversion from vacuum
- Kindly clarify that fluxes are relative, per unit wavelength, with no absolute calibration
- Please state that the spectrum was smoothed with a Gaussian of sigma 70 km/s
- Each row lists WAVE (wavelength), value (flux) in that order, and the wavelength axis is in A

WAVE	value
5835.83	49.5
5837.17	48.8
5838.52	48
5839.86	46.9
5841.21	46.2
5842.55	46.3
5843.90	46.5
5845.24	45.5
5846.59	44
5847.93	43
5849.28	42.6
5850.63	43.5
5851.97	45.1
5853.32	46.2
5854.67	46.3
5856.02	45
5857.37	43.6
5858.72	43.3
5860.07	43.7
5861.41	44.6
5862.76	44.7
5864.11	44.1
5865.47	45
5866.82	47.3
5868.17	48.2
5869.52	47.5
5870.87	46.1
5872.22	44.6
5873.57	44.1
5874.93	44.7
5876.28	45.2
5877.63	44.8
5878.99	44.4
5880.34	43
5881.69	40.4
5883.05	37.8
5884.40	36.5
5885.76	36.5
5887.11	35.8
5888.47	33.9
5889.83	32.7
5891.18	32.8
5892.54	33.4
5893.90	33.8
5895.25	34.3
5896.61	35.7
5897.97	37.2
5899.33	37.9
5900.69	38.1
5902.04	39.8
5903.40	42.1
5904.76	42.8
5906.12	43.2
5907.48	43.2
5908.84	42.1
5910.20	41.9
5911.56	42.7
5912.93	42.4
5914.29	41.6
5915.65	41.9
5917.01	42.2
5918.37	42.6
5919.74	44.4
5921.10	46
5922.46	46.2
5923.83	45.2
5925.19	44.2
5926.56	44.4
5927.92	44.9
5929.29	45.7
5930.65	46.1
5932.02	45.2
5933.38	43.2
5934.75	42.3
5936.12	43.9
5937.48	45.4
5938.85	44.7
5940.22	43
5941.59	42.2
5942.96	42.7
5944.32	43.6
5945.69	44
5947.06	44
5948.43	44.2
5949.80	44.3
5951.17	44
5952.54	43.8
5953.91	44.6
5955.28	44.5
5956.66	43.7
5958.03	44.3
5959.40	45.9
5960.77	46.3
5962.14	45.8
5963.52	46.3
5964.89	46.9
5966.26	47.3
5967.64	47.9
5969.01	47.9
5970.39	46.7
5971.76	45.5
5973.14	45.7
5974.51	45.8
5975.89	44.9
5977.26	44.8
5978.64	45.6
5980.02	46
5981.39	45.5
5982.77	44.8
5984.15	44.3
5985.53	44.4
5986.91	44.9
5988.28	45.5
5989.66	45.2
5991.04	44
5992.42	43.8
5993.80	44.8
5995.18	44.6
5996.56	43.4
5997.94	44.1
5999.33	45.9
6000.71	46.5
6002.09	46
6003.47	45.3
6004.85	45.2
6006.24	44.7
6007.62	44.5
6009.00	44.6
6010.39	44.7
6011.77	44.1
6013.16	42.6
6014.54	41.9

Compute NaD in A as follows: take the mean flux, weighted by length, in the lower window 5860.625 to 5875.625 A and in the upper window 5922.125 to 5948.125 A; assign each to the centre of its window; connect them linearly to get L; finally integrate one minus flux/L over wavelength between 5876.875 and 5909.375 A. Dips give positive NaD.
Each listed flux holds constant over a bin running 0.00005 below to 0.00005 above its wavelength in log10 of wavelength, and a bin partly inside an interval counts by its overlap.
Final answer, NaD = 4.8 A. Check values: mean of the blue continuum 45.5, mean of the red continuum 44.2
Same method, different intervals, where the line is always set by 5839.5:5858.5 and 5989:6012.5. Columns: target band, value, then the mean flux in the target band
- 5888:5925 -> 3.9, 40.1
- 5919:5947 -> 0.3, 44.3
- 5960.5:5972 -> -0.5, 46.8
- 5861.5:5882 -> 0.0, 45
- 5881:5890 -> 1.7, 36.4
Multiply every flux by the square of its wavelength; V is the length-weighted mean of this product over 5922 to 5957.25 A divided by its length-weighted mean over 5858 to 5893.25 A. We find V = 1.1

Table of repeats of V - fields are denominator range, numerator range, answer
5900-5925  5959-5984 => 1.10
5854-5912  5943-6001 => 1.13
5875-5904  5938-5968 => 1.20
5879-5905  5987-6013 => 1.25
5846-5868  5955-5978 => 1.07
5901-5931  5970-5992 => 1.07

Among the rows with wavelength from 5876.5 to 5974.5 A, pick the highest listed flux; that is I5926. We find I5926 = 47.9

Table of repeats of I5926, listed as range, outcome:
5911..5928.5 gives 46.2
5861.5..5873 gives 48.2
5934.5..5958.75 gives 45.4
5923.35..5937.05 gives 46.1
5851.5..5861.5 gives 46.3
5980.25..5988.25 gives 45.5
